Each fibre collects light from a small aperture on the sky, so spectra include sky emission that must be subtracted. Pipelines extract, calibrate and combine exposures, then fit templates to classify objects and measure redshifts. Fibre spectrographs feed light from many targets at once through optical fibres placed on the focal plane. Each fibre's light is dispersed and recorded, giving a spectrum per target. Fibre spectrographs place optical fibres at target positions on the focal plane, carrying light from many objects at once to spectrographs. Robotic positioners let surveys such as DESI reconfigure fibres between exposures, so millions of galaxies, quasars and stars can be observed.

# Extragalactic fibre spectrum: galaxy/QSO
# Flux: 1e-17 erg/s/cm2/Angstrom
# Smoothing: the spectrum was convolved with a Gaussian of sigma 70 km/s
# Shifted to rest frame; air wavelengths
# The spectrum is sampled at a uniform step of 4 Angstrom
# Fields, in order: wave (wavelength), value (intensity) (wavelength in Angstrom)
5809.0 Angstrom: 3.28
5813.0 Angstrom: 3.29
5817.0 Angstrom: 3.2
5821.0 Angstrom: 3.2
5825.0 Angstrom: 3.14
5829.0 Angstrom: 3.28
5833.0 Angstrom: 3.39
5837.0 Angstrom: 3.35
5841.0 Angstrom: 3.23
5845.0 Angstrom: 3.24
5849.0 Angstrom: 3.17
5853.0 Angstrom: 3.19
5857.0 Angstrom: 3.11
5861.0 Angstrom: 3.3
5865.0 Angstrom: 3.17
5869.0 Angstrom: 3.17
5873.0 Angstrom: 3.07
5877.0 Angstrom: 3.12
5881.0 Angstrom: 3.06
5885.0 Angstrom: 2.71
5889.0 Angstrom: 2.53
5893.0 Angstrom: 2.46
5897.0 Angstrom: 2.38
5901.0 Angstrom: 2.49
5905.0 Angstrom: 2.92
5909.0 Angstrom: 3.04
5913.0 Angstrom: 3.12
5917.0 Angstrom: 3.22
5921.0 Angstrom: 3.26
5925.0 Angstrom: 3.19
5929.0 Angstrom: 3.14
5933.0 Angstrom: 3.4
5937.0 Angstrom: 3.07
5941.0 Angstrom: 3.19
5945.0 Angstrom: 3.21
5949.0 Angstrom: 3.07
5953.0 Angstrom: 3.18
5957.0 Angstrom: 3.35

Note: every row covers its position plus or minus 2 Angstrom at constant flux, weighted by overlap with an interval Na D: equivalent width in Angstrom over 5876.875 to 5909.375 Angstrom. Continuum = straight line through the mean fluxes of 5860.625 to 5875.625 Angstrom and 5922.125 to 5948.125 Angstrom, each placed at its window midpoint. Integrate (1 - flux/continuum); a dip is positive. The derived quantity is 4.8 Angstrom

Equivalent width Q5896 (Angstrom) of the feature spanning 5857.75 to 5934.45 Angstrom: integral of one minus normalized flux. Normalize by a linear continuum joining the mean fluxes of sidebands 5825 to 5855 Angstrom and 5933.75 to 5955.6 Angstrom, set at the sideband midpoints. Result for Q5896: 5.3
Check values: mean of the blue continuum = 3.26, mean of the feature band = 2.99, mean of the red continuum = 3.16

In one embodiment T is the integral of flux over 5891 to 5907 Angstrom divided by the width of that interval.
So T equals 2.56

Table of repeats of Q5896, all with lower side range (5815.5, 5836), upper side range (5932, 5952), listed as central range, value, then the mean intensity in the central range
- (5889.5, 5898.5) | 2.1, 2.44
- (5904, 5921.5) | 0.5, 3.11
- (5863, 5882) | 0.6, 3.12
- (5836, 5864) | 0.1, 3.22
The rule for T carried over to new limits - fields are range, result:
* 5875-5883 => 3.09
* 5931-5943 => 3.22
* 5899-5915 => 2.89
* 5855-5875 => 3.16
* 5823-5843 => 3.28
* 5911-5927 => 3.2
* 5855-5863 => 3.21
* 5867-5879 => 3.12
